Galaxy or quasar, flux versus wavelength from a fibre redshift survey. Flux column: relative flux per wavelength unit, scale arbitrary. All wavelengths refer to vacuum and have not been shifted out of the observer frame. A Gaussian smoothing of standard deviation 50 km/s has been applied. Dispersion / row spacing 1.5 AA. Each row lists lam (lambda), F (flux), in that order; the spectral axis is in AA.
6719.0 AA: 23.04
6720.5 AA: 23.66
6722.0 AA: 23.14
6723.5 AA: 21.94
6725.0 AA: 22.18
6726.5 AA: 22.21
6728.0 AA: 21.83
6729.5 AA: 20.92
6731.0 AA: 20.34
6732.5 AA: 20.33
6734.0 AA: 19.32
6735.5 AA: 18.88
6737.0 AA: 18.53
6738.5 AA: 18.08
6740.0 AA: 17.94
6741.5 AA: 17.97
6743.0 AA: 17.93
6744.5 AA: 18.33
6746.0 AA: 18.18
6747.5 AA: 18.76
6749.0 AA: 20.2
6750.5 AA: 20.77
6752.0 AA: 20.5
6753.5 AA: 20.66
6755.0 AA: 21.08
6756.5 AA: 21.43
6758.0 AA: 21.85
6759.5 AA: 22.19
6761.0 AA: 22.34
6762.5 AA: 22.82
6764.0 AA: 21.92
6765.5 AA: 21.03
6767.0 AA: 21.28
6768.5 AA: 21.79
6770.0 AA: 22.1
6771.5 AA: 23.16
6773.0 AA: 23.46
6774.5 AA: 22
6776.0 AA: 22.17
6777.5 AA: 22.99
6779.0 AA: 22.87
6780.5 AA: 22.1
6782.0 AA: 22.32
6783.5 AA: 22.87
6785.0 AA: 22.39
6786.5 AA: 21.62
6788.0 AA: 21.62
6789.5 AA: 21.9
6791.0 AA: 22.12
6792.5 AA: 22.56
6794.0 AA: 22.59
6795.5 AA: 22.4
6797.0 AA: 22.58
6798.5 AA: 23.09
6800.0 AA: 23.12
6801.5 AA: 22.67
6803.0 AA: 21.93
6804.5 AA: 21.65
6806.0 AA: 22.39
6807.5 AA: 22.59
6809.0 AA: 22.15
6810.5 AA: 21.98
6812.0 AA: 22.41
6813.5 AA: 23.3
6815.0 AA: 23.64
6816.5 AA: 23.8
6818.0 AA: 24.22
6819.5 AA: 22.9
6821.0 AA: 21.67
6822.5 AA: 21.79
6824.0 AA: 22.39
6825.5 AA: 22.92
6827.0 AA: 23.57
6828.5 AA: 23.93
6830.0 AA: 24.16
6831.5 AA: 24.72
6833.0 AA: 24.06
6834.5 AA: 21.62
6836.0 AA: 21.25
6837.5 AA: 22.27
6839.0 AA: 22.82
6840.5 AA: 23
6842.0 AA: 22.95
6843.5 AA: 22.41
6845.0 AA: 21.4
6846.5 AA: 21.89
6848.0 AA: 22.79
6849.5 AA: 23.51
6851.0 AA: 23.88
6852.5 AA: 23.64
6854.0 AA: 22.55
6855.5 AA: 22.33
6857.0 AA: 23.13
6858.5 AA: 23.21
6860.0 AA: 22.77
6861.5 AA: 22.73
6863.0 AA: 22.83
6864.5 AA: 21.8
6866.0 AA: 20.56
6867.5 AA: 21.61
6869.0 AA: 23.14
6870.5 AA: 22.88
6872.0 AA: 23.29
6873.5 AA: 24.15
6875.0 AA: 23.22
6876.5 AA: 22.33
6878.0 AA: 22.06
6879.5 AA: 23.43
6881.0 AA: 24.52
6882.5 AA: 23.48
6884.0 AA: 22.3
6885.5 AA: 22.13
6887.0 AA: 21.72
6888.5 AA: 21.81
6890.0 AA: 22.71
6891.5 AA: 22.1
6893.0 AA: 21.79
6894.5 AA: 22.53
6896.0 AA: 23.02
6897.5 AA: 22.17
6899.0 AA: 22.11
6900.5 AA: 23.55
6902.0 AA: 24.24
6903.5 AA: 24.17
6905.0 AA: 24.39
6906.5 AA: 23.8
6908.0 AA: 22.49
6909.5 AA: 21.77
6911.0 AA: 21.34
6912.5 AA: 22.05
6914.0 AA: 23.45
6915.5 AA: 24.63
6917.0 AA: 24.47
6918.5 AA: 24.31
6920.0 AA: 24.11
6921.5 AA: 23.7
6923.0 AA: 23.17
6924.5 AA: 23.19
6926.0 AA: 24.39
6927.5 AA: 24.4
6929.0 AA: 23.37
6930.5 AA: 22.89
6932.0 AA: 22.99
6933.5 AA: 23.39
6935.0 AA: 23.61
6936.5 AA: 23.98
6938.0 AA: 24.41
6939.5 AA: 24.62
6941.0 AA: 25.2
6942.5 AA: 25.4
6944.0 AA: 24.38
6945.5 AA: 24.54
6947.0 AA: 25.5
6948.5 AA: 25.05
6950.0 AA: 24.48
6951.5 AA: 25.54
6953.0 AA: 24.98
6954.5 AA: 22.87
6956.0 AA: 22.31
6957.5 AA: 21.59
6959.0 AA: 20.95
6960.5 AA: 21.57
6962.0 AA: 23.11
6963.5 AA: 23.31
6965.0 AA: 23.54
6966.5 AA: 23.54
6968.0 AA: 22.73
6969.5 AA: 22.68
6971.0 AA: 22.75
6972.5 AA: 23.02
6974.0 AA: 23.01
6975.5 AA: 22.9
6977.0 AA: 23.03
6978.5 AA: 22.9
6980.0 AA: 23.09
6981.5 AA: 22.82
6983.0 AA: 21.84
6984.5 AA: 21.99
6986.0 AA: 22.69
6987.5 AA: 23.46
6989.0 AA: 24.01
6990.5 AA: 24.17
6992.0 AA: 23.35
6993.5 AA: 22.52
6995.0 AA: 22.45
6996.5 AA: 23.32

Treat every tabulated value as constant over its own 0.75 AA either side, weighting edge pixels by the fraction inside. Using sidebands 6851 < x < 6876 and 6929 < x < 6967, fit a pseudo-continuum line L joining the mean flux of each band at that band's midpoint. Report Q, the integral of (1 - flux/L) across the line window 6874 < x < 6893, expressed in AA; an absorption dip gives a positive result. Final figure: 0.3 AA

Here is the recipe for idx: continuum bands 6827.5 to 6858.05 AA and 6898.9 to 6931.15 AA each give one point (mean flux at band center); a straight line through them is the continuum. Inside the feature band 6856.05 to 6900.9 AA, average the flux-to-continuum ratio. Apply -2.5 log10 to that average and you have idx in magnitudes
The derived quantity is 0.03 mag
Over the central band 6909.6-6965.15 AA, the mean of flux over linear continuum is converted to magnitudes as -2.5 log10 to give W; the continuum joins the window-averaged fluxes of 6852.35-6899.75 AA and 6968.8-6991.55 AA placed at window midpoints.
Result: -0.04 mag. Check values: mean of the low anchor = 22.6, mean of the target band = 23.7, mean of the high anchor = 23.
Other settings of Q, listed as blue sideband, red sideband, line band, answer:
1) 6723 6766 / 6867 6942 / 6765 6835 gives -4.2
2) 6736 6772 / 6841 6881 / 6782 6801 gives -1.0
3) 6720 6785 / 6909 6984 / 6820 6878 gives -1.3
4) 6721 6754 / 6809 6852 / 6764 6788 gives -1.2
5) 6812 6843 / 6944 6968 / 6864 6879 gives 0.4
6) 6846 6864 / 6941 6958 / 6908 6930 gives 0.4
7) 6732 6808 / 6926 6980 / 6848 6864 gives -0.5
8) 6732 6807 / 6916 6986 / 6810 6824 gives -0.6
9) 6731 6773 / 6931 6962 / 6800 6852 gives -2.6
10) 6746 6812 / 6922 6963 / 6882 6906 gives 0.5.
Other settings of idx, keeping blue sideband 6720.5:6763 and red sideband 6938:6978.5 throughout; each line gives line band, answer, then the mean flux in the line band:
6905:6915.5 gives 0.00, 22.8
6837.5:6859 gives -0.04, 22.8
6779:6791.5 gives -0.06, 22.2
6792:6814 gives -0.06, 22.5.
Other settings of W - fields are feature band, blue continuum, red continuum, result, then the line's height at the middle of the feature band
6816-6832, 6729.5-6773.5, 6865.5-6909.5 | -0.074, 21.7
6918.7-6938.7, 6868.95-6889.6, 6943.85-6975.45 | -0.023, 23.2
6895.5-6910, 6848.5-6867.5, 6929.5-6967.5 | 0.001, 23.2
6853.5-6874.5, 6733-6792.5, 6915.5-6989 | -0.014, 22.4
